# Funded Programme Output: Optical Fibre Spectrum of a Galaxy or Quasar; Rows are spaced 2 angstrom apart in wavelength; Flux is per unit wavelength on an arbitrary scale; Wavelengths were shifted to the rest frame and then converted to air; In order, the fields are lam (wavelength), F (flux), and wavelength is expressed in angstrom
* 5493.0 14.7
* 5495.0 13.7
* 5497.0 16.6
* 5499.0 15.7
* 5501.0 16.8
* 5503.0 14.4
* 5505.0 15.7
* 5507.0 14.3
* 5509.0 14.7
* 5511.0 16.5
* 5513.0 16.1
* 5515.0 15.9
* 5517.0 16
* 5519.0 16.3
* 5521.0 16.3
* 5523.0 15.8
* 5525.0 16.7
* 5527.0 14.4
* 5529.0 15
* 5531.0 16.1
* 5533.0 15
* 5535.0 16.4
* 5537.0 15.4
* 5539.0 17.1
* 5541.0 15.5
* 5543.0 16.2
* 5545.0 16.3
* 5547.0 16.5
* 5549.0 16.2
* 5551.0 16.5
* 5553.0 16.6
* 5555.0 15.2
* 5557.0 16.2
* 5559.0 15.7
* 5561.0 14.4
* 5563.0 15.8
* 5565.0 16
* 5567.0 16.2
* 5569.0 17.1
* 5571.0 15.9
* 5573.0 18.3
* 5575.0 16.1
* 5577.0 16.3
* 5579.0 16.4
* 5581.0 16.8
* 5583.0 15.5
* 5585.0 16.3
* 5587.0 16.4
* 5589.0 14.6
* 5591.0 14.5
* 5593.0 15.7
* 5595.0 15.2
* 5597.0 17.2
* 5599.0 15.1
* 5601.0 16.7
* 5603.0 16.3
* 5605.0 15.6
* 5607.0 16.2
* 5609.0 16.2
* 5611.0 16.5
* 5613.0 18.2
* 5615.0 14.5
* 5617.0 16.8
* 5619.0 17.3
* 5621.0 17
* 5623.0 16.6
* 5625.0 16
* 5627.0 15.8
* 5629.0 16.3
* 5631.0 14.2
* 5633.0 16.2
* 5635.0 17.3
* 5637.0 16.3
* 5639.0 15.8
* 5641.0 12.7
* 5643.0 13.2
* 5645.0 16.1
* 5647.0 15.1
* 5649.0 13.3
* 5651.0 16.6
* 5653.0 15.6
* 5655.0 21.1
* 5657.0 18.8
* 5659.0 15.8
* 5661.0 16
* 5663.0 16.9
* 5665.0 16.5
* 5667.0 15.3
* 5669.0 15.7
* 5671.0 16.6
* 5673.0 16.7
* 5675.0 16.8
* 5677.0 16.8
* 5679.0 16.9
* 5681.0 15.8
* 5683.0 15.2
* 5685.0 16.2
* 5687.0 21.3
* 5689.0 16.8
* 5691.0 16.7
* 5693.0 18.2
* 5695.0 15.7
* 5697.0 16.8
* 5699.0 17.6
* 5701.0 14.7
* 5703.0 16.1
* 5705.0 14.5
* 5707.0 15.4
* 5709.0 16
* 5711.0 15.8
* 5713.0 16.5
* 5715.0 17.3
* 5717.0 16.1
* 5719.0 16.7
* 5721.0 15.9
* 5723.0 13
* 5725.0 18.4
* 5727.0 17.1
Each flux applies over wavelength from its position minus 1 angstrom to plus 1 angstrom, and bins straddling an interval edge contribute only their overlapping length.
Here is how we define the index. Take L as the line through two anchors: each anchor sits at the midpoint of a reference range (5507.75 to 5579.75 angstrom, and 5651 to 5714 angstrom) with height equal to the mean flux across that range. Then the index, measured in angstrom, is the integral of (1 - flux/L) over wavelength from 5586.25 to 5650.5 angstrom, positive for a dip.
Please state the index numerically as 2.2 angstrom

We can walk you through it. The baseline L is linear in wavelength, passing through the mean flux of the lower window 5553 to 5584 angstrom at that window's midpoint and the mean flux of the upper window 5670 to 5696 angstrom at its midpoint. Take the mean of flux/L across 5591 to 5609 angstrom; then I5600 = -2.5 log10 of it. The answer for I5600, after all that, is 0.028 mag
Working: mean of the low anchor 16.1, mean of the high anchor 16.9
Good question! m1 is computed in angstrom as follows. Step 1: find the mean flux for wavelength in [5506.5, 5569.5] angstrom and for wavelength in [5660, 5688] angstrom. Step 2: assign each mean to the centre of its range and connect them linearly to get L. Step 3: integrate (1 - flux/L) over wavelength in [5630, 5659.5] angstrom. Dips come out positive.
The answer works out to 1.1 angstrom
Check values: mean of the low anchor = 15.9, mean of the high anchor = 16.6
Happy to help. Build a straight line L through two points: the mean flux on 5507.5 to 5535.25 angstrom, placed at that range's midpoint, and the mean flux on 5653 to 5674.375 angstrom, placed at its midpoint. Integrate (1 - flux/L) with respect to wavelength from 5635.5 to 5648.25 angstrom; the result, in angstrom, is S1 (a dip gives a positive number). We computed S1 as 1.4 angstrom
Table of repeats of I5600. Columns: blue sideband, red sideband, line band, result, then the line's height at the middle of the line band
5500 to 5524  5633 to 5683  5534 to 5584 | -0.02 mag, 15.9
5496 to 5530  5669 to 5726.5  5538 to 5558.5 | -0.02 mag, 15.9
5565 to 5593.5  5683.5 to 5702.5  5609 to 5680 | 0.03 mag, 16.7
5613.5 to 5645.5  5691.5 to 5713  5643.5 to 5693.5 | -0.04 mag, 16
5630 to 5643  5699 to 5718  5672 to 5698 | -0.08 mag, 15.7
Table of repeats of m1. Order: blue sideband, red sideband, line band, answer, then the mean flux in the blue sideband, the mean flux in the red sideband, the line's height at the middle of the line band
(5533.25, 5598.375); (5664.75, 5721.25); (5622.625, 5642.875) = 0.8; 16.1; 16.4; 16.3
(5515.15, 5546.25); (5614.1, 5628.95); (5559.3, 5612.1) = 0.3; 15.9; 16.3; 16.1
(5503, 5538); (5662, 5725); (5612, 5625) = -0.5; 15.6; 16.4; 16.1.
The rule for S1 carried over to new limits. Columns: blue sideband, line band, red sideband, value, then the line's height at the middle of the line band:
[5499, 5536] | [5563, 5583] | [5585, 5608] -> -0.9 angstrom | 15.8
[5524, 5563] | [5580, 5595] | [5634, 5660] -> 0.2 angstrom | 15.9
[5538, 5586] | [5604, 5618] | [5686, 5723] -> 0.0 angstrom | 16.3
